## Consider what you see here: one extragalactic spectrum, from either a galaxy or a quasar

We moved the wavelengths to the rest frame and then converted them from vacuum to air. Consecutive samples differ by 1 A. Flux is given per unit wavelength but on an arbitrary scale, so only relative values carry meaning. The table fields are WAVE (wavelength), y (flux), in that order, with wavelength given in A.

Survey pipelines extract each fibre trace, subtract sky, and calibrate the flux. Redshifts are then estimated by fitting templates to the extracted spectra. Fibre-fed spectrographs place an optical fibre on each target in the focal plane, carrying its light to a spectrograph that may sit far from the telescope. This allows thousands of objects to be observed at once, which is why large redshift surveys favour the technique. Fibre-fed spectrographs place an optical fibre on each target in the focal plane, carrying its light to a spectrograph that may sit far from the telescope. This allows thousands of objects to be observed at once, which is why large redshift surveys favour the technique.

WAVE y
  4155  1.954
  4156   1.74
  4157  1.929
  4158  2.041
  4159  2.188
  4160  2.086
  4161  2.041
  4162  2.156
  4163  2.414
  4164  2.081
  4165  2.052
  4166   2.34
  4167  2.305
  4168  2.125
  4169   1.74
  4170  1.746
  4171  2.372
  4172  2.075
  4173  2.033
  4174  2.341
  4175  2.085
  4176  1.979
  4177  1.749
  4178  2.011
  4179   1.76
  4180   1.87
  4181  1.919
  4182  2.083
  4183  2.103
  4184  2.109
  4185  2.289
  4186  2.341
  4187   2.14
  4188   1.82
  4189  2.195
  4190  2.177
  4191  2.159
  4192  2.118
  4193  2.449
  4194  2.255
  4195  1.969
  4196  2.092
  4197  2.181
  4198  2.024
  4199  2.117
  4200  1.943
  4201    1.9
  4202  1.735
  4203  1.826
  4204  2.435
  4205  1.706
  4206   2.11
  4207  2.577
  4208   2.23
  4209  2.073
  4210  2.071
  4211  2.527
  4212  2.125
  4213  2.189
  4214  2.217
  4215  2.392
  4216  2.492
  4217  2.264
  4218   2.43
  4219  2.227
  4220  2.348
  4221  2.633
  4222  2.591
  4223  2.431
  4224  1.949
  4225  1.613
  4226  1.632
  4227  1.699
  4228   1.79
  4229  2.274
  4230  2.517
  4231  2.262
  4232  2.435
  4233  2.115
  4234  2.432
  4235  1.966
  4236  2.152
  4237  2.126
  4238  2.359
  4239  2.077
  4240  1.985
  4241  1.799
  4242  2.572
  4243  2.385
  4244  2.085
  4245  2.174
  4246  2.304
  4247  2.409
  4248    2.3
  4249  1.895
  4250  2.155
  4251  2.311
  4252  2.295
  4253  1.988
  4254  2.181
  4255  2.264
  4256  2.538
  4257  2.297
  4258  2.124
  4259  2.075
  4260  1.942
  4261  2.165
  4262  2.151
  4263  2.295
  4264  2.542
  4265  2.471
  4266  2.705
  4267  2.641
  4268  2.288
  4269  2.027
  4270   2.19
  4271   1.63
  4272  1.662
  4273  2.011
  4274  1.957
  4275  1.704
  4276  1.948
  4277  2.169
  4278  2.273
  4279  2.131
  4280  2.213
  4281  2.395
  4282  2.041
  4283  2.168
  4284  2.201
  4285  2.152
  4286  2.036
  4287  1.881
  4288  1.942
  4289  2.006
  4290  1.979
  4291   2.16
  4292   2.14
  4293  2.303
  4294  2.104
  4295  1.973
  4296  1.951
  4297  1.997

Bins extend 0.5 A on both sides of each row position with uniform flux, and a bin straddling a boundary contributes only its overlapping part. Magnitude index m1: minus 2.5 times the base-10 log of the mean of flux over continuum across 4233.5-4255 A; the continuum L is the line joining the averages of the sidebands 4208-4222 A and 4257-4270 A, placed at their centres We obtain 0.05 mag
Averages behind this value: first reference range 2.31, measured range 2.19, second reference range 2.28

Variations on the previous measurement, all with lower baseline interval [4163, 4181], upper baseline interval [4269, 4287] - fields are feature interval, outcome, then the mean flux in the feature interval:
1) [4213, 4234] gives -0.09 mag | 2.22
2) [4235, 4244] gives -0.06 mag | 2.16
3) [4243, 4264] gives -0.08 mag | 2.21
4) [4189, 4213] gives -0.04 mag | 2.12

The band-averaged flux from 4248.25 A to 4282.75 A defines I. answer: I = 2.17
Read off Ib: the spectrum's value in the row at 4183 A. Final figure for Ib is 2.103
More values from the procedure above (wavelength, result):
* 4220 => 2.348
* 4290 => 1.979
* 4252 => 2.295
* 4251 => 2.311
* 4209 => 2.073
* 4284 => 2.201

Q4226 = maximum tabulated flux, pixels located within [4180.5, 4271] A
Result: 2.705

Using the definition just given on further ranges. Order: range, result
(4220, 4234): 2.633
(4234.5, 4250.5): 2.572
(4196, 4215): 2.577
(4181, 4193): 2.449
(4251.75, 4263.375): 2.538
